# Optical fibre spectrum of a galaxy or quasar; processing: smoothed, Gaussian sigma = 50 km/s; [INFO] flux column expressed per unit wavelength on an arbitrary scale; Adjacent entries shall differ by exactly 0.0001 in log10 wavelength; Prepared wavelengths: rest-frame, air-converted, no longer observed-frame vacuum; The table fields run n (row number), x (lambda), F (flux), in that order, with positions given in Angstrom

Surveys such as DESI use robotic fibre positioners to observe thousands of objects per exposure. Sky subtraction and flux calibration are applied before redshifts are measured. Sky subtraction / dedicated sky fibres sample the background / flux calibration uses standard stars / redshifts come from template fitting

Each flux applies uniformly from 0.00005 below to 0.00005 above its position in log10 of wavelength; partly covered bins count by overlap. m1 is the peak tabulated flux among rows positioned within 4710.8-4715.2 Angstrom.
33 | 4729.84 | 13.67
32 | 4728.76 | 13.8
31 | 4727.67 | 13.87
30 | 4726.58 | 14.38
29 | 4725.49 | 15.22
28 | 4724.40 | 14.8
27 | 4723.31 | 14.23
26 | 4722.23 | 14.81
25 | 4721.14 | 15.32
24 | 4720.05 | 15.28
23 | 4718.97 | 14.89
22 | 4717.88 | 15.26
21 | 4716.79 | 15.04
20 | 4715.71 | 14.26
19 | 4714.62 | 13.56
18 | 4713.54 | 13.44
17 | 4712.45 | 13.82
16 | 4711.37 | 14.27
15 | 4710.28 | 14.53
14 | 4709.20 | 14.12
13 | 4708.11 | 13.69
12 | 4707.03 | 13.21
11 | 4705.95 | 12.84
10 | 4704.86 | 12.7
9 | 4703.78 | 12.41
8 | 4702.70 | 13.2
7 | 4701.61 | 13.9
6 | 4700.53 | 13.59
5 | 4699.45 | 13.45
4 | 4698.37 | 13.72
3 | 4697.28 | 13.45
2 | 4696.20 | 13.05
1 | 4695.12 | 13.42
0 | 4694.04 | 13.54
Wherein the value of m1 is 14.27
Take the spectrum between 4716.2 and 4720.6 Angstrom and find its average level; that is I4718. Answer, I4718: 15.1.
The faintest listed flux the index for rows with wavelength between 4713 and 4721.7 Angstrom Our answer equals 13.44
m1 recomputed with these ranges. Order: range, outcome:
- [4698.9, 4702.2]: 13.9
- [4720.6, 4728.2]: 15.32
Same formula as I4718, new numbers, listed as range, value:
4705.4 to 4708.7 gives 13.2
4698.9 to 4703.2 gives 13.5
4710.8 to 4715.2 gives 13.8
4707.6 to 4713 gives 14.1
